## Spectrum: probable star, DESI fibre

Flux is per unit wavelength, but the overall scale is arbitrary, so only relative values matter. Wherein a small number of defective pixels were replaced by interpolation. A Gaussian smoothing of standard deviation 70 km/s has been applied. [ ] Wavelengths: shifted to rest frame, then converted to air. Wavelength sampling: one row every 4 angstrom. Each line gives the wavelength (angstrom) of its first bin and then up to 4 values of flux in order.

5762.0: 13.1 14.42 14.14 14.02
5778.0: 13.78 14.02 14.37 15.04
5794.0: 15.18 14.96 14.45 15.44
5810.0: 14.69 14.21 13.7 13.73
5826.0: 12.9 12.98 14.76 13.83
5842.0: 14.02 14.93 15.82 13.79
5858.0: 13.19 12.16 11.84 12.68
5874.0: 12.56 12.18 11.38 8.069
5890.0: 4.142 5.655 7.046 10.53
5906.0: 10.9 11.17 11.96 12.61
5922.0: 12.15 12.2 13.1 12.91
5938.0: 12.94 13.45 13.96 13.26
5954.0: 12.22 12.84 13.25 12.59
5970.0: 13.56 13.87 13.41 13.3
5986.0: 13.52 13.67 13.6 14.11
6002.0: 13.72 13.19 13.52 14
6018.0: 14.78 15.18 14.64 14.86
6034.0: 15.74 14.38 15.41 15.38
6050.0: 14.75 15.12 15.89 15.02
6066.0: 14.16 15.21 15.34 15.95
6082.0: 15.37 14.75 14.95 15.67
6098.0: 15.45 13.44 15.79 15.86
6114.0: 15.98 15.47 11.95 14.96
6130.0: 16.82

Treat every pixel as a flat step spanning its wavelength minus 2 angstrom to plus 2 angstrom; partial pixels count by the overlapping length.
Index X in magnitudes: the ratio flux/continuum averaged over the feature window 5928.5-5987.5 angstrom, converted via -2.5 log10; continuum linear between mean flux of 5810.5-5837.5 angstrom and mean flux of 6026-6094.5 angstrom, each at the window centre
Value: 0.105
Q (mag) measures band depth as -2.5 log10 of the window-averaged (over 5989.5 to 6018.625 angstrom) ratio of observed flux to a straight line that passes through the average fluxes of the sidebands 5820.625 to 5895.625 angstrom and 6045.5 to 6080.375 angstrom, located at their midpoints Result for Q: 0.04 mag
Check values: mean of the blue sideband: 12.2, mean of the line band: 13.8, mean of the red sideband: 15.2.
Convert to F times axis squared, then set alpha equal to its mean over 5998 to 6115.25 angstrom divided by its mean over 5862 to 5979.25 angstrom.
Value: 1.3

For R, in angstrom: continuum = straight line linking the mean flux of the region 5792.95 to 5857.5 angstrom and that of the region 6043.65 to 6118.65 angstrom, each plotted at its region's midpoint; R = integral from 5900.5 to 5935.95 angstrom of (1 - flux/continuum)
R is 6.5 angstrom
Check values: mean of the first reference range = 14.3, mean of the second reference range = 15.2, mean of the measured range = 12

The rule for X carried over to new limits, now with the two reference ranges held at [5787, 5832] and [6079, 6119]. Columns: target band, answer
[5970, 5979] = 0.092 mag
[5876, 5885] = 0.267 mag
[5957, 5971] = 0.139 mag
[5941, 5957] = 0.124 mag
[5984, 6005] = 0.093 mag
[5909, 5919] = 0.225 mag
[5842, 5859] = -0.001 mag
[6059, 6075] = 0.015 mag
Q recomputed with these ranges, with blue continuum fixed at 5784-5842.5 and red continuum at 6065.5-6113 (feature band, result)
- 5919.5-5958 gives 0.14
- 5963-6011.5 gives 0.11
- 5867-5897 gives 0.46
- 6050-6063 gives -0.01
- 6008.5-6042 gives 0.02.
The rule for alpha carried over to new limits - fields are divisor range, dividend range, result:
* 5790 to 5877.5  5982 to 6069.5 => 1.11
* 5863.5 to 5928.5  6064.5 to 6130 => 1.54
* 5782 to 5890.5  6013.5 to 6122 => 1.22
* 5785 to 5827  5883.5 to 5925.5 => 0.68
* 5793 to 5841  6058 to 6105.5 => 1.16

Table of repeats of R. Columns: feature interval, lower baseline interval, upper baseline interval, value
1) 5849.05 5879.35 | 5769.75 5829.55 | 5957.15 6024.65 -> 2.4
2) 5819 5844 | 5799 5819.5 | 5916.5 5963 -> 1.0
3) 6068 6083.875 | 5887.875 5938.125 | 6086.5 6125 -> -1.4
